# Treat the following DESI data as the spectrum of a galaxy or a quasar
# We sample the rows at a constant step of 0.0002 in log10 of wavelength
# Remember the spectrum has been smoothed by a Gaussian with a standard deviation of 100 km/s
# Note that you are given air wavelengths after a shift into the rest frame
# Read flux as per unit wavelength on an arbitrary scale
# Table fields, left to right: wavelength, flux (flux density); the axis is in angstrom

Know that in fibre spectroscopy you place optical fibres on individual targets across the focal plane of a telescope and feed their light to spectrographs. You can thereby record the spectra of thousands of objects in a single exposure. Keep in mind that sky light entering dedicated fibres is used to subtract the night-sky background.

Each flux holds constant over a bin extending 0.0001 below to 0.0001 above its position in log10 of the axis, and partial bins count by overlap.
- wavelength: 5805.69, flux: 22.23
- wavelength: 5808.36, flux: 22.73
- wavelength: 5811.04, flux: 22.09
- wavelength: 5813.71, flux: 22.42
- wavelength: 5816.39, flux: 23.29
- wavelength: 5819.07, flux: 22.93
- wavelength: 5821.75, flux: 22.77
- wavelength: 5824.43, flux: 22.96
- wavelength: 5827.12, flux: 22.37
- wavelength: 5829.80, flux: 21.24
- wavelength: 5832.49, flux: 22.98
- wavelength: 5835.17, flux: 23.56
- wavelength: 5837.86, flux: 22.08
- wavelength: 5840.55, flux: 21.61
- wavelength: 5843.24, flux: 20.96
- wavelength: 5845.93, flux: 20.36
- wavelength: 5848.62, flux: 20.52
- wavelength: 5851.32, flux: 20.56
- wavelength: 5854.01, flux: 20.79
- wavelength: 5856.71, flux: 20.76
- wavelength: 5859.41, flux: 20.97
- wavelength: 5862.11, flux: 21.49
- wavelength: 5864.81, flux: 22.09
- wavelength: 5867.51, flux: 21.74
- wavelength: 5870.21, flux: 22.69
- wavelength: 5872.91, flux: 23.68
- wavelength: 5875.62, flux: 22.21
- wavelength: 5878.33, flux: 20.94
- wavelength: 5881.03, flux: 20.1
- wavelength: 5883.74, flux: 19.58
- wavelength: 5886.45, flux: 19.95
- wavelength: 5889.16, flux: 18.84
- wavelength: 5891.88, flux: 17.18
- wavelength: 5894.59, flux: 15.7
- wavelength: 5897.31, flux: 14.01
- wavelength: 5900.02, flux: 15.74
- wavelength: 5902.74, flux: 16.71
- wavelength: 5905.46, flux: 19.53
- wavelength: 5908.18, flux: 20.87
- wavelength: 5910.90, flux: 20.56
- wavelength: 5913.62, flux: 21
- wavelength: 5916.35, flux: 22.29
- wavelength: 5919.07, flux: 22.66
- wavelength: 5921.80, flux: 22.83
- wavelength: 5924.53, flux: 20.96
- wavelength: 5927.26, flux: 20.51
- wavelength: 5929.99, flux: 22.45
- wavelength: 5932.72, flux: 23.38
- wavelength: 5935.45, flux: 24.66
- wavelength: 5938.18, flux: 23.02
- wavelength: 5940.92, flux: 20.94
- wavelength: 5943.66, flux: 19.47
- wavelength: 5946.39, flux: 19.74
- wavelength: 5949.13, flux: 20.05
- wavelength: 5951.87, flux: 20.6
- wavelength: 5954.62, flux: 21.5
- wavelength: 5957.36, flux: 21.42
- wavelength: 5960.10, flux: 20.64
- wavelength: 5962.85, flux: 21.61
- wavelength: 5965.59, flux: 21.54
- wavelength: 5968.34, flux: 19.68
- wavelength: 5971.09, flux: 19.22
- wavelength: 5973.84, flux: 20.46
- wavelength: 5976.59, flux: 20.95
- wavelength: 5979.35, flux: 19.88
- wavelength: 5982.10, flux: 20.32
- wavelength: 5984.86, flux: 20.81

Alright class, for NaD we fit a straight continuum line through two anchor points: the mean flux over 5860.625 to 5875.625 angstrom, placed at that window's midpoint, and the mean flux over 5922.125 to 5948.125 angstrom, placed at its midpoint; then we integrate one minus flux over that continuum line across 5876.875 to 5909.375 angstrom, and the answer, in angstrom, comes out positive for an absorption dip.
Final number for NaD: 5.6 angstrom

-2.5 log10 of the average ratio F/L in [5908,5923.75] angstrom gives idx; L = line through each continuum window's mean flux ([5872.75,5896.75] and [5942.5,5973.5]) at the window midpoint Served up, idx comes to -0.10 mag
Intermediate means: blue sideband 19.4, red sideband 20.5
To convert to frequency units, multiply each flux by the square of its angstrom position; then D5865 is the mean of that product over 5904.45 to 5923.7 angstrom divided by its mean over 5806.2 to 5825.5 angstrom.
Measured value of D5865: 0.97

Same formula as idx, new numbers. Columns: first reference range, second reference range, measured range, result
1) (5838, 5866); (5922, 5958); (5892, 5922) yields 0.123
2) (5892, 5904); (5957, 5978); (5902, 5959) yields -0.183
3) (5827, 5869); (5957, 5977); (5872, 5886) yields 0.007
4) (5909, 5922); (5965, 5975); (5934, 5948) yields -0.029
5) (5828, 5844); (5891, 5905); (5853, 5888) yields -0.140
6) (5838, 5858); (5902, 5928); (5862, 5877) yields -0.076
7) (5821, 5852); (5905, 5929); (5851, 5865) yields 0.032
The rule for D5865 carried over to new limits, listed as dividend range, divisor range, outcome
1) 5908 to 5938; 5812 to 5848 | 1.03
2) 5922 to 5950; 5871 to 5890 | 1.05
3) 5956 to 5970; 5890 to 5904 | 1.34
